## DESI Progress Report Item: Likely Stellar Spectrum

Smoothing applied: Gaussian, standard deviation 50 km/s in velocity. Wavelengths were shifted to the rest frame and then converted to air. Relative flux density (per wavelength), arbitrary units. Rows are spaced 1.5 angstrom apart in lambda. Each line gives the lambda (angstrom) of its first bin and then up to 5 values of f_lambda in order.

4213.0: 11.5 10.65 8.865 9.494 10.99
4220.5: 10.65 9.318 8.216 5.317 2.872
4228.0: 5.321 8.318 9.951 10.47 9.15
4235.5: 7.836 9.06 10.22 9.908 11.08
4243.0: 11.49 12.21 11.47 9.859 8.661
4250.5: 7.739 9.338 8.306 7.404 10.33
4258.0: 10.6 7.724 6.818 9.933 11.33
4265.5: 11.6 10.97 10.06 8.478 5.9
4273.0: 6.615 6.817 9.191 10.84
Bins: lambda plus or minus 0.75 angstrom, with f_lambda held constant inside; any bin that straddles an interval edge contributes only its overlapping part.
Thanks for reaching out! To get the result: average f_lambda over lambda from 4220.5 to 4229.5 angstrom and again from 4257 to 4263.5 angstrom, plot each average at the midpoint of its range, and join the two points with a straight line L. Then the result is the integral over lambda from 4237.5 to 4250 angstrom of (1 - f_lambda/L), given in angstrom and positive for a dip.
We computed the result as -4.2 angstrom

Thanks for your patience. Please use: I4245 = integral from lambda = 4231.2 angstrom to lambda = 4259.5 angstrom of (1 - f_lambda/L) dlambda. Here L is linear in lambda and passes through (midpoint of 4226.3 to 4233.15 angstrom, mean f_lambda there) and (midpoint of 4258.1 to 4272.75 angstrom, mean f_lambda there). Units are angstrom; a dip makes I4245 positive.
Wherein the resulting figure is -4.6 angstrom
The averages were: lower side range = 7.7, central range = 9.68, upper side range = 9.18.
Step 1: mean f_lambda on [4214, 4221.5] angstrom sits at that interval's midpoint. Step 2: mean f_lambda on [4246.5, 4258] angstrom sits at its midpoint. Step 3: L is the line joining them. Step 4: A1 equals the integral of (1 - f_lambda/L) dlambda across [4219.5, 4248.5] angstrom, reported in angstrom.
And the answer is 1.3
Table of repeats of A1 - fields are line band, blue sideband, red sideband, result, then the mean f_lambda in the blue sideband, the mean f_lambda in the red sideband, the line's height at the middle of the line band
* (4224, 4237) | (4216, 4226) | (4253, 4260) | 1.98 angstrom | 8.83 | 8.93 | 8.86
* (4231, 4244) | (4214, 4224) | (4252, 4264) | -0.82 angstrom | 9.76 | 8.93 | 9.36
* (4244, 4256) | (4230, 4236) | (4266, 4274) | -0.50 angstrom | 9.37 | 8.45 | 8.95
